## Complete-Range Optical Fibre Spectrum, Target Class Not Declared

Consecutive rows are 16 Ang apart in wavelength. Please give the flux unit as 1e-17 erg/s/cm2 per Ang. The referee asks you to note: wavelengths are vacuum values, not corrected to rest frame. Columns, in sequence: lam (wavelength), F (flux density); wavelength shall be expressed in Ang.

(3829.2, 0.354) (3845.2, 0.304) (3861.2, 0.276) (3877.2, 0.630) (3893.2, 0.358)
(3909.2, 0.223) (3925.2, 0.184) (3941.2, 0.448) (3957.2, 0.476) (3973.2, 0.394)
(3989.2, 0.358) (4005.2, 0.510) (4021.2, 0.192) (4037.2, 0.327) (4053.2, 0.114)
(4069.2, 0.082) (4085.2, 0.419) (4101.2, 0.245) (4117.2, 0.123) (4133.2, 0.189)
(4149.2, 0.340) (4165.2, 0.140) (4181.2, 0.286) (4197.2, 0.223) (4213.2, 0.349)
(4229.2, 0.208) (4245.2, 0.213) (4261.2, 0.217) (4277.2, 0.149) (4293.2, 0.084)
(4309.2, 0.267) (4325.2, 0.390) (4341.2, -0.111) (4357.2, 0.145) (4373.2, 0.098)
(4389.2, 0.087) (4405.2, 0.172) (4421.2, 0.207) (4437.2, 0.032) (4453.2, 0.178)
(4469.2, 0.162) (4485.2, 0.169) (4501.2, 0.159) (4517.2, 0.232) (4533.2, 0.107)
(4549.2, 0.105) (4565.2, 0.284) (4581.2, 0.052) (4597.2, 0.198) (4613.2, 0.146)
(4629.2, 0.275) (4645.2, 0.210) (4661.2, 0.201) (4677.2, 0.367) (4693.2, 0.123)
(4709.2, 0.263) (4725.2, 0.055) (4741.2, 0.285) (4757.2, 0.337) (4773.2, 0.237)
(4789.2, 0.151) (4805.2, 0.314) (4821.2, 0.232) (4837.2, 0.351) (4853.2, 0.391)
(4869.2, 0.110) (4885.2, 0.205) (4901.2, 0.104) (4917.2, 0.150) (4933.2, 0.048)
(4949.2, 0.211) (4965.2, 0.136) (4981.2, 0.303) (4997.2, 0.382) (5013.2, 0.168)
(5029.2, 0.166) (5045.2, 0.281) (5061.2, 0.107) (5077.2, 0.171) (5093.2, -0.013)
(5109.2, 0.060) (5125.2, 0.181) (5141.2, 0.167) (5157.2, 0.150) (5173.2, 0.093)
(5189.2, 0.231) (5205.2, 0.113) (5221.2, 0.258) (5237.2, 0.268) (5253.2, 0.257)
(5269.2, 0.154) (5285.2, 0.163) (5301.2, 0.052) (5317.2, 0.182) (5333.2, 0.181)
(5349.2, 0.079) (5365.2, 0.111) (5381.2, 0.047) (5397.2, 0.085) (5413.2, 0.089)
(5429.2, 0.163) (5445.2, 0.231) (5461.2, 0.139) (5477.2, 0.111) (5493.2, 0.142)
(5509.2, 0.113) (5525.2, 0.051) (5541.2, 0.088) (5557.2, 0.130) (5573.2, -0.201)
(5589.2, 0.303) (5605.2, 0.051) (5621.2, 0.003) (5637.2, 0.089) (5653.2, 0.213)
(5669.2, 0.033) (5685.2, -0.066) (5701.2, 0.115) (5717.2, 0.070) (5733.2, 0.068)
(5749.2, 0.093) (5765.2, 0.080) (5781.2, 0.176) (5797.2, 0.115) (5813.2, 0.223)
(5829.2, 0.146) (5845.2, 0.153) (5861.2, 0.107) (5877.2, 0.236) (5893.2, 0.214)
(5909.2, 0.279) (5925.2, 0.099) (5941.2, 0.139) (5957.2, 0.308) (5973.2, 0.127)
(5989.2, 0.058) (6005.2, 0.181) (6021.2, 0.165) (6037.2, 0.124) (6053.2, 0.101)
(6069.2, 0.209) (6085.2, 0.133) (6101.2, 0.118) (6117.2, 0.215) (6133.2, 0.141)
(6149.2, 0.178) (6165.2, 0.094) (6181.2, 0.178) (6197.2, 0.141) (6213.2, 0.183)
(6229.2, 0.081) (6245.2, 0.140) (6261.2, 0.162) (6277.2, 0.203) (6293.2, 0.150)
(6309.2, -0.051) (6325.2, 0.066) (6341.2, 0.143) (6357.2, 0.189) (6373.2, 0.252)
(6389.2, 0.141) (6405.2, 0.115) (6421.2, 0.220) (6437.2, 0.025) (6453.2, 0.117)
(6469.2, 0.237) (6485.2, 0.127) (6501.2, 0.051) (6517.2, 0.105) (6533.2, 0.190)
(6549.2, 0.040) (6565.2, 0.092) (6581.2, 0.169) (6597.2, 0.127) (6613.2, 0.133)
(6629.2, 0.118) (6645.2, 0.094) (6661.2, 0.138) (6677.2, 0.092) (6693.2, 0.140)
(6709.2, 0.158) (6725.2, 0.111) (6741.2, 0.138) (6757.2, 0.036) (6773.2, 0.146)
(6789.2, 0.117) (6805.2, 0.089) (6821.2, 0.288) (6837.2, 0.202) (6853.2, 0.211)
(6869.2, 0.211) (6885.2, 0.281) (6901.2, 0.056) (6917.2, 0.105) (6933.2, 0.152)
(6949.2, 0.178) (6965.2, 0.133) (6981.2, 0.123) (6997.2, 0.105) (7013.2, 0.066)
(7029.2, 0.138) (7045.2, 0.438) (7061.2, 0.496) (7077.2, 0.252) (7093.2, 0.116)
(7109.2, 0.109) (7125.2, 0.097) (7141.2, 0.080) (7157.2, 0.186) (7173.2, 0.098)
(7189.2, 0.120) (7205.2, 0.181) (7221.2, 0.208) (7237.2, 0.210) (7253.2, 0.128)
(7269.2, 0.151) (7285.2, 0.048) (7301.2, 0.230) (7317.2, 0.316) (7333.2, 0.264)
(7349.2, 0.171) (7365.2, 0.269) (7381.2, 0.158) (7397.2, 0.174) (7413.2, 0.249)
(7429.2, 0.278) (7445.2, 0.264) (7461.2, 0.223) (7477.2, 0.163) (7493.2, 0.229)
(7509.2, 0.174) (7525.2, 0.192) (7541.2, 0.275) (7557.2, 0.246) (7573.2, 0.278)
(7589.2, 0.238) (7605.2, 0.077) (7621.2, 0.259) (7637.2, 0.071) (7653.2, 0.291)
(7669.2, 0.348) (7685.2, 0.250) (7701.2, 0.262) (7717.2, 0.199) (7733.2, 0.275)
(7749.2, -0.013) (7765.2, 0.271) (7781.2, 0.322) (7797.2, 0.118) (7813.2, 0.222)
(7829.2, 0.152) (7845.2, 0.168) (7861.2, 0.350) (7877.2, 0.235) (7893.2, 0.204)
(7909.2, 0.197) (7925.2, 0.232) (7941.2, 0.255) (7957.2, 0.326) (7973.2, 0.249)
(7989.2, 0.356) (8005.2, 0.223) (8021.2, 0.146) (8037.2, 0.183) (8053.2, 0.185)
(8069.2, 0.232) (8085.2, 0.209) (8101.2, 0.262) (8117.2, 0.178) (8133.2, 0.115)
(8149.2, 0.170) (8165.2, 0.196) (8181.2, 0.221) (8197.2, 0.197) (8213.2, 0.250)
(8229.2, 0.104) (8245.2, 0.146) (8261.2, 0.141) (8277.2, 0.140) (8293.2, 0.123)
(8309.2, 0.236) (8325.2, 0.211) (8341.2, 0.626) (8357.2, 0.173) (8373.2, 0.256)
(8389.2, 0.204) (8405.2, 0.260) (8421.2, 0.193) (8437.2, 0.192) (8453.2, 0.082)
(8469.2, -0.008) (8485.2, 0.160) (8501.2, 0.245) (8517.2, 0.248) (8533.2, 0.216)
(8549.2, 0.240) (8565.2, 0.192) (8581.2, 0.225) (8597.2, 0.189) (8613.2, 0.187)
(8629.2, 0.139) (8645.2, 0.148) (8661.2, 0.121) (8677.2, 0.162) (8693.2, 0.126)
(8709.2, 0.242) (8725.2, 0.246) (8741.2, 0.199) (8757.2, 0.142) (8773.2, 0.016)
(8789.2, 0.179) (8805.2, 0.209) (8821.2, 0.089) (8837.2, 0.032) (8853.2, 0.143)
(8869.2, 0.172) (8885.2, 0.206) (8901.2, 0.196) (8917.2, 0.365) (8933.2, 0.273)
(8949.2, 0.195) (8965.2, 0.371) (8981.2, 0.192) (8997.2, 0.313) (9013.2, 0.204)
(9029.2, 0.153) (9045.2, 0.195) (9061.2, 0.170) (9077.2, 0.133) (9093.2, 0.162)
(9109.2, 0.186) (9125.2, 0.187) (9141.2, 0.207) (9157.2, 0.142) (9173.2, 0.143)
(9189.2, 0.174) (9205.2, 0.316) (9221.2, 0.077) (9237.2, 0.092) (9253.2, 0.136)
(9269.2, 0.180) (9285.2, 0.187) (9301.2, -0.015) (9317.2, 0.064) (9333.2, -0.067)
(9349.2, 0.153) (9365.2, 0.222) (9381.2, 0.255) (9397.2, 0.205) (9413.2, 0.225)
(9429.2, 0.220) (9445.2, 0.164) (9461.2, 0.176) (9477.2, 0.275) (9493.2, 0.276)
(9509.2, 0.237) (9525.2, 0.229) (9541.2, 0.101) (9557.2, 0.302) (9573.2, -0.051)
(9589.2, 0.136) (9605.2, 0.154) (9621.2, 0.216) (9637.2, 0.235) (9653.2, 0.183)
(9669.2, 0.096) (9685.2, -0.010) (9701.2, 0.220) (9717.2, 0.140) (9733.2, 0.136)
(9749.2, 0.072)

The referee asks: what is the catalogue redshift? 0.89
